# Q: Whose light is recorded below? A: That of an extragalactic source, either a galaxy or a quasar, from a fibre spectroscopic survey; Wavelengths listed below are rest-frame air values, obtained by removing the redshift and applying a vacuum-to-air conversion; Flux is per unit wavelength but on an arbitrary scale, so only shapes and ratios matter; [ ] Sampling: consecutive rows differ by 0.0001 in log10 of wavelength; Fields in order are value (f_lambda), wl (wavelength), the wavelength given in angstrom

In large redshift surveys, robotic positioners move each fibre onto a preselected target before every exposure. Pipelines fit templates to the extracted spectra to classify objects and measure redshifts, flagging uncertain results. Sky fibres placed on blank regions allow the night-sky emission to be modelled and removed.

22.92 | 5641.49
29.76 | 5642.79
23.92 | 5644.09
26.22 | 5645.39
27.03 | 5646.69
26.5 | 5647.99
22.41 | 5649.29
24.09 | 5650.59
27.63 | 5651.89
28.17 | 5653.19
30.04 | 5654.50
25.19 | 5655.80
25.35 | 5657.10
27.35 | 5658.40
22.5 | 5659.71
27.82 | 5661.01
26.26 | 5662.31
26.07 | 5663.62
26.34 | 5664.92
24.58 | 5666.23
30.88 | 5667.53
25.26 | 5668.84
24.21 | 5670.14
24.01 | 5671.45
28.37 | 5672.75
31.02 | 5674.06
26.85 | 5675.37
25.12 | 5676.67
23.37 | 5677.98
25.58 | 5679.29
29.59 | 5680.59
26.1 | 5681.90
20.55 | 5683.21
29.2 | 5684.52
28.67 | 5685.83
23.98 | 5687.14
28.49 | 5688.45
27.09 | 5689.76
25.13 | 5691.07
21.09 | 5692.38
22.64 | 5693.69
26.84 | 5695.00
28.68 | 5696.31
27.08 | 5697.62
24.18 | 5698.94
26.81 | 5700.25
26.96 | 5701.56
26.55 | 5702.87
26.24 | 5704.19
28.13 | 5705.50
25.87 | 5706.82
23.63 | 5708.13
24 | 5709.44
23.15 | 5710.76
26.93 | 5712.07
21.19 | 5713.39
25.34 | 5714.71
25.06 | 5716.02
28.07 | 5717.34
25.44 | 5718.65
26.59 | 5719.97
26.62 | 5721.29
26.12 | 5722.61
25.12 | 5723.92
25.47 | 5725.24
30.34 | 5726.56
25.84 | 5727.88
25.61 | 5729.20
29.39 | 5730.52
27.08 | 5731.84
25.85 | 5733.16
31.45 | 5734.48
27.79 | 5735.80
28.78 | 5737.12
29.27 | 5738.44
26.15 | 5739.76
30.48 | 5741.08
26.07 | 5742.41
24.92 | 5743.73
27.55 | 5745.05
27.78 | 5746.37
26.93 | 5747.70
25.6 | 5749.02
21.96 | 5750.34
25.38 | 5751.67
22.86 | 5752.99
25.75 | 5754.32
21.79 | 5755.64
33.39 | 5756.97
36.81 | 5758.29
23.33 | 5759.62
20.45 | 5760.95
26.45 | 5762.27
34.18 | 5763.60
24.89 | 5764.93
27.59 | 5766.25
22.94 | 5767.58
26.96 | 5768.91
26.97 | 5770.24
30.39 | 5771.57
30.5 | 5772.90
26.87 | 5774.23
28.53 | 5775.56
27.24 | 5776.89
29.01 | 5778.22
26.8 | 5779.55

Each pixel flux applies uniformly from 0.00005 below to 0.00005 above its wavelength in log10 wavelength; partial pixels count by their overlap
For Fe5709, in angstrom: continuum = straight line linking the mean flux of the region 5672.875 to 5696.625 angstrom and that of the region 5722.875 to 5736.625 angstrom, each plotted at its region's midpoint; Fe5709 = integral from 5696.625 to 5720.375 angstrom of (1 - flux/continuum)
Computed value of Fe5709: 1.0 angstrom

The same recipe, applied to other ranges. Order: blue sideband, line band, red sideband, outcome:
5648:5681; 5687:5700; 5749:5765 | 0.4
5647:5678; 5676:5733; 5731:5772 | 1.5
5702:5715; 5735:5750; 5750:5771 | -0.8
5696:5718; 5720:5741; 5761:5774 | -0.8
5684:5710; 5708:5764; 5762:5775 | 1.0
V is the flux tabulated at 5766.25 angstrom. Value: 27.59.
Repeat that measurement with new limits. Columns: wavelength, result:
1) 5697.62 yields 27.08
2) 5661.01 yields 27.82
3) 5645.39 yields 26.22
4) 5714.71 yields 25.34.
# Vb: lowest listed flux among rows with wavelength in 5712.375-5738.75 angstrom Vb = 21.19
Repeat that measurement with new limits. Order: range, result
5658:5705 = 20.55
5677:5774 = 20.45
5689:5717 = 21.09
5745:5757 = 21.79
